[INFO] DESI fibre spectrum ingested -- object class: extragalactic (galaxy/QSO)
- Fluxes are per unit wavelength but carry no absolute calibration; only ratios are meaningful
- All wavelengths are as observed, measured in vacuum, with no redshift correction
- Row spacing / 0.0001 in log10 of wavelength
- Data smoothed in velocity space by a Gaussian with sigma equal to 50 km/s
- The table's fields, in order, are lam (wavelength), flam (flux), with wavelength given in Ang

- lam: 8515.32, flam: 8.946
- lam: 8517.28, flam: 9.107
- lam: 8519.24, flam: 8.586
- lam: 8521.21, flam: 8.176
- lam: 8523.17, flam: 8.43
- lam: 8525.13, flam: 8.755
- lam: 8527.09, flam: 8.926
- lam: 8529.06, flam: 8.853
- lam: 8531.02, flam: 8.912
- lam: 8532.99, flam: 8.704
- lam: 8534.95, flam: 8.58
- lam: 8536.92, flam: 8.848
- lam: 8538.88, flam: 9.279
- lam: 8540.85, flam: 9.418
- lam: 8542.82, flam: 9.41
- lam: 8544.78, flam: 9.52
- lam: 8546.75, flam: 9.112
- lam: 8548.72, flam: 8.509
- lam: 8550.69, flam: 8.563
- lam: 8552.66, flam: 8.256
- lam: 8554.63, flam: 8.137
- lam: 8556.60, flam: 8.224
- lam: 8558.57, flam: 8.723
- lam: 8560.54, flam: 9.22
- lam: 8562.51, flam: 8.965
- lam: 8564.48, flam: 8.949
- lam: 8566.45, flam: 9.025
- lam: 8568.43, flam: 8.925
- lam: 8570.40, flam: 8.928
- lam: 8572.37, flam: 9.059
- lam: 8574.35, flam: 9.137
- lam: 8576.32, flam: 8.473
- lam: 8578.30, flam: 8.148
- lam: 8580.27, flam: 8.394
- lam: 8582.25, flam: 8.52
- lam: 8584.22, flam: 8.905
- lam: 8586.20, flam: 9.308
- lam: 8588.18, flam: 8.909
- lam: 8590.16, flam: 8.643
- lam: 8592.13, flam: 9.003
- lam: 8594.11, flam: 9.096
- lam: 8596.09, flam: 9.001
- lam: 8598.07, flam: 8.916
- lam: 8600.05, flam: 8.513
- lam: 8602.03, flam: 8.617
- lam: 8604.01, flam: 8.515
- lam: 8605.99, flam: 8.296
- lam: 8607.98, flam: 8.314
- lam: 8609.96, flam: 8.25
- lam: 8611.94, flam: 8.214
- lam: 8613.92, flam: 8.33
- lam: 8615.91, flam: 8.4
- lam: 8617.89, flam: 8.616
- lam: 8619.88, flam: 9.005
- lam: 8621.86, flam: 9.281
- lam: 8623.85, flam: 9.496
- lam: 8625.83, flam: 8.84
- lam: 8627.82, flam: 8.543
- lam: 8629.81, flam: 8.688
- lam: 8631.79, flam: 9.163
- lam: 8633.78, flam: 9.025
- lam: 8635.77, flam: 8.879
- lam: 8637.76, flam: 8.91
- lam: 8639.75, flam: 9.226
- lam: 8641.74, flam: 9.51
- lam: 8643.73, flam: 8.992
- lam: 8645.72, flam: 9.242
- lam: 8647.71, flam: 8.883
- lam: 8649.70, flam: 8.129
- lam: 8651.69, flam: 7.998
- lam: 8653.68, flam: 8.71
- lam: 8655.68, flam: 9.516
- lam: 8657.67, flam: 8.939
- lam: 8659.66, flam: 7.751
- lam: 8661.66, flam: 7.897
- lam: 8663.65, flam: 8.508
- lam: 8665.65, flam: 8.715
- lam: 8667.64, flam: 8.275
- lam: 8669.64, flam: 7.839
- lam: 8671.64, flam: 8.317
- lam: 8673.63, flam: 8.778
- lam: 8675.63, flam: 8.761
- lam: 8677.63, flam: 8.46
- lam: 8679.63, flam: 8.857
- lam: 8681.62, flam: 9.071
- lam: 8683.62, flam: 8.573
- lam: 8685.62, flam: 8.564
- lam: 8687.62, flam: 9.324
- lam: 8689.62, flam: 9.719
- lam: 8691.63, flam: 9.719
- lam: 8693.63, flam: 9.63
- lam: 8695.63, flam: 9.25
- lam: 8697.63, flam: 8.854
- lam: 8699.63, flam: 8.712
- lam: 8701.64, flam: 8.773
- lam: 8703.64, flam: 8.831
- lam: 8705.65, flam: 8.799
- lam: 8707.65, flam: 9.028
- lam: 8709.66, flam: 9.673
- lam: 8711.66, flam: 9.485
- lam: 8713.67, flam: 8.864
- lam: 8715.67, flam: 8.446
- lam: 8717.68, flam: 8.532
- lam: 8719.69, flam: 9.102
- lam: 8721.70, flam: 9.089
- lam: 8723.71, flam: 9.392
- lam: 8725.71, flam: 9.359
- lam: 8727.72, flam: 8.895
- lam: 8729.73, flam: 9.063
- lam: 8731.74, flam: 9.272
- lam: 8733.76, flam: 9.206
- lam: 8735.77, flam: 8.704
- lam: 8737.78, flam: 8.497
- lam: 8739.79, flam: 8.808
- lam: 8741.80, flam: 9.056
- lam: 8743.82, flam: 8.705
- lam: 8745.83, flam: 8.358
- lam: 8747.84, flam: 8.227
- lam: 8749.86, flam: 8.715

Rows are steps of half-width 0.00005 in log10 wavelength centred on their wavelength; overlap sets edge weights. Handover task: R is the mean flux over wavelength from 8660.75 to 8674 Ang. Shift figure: 8.32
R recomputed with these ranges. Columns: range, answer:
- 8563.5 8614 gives 8.71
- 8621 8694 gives 8.82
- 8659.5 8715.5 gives 8.83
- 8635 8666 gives 8.74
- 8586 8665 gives 8.75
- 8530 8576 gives 8.88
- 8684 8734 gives 9.09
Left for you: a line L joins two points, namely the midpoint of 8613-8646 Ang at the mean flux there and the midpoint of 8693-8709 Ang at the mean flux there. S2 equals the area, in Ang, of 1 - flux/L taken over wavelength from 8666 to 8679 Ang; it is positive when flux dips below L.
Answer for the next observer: 0.8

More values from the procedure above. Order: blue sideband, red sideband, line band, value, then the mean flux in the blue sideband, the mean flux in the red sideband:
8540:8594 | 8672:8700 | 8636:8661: 0.42 Ang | 8.83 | 9.01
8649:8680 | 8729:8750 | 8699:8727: -1.11 Ang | 8.46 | 8.78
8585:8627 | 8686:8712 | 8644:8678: 1.82 Ang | 8.74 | 9.19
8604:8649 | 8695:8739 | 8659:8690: 1.15 Ang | 8.81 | 8.99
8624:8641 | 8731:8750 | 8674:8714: -0.97 Ang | 8.95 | 8.75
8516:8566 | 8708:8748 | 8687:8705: -0.53 Ang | 8.81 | 8.95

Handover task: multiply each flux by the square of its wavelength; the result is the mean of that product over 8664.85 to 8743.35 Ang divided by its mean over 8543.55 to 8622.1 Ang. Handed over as 1.1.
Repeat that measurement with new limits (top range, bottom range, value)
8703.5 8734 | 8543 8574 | 1.07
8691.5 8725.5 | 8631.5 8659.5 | 1.03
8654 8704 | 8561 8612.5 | 1.03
